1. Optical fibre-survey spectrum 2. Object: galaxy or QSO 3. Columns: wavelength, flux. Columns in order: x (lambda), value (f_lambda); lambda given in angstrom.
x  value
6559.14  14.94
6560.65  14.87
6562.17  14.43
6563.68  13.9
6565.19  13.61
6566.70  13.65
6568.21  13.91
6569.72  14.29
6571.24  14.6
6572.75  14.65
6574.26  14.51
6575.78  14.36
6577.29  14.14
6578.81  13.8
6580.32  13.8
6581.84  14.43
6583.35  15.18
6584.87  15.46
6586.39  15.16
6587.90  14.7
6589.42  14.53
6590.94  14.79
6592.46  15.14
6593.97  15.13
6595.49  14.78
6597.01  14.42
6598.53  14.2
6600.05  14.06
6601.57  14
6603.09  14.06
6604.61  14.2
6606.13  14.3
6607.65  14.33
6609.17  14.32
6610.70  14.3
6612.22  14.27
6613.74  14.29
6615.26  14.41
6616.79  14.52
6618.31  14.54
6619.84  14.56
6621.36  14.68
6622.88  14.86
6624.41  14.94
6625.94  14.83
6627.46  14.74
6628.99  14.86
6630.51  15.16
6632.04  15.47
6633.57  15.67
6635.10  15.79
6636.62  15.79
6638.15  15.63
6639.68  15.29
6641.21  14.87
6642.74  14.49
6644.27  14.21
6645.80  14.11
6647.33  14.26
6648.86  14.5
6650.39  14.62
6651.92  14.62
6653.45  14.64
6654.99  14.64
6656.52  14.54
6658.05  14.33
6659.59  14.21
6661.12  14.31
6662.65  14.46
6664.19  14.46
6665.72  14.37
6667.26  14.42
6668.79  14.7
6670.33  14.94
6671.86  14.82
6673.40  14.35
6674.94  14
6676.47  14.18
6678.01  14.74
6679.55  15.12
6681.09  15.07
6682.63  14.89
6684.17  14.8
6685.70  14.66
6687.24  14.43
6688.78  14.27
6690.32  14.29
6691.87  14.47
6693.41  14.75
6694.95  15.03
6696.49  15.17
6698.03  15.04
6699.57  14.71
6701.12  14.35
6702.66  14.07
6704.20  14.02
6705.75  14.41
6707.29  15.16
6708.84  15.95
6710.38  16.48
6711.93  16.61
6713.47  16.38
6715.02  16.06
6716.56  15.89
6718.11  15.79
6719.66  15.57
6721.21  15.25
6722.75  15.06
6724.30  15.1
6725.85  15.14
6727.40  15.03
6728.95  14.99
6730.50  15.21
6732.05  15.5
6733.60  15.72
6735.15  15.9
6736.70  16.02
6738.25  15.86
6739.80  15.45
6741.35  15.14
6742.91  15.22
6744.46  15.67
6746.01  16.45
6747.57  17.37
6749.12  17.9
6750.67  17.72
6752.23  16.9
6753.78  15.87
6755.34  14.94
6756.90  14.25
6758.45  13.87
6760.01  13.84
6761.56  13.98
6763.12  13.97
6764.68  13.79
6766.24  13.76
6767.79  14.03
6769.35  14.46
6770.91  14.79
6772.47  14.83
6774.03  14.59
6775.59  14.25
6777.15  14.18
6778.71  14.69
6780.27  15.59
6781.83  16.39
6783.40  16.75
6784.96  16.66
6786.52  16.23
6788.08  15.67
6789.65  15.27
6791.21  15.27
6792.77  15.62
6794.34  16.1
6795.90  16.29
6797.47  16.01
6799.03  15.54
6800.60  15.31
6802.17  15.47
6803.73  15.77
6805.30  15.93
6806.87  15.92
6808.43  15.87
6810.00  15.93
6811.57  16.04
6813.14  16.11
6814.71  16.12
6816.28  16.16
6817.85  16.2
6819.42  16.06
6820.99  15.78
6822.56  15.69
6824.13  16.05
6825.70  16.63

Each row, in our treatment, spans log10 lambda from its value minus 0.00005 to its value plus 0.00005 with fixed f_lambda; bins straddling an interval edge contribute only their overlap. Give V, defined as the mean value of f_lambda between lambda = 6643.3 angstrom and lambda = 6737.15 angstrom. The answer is 14.9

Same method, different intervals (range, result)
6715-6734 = 15.4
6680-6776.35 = 15.2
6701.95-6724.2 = 15.5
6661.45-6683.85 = 14.6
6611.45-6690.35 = 14.7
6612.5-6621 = 14.5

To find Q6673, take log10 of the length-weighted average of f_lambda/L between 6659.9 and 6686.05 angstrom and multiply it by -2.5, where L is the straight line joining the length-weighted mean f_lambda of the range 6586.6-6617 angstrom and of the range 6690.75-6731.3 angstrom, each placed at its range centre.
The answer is 0.025 mag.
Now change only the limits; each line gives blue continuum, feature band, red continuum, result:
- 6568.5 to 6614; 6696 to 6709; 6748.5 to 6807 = 0.020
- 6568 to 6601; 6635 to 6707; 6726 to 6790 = 0.023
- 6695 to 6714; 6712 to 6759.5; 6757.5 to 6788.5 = -0.050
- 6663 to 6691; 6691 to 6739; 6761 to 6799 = -0.037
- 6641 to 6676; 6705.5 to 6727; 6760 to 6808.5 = -0.060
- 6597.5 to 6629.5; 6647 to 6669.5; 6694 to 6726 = 0.027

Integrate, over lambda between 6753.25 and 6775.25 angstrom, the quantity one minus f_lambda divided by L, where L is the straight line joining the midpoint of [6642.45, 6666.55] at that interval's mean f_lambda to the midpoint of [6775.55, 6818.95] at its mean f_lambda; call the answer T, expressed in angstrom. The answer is 1.6 angstrom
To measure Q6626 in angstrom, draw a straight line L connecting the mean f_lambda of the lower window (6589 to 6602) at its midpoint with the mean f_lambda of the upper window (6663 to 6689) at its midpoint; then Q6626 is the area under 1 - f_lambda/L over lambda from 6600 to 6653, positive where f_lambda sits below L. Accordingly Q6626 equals -0.3 angstrom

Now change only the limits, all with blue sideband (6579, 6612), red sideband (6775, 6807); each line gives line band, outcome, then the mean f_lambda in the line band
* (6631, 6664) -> 0.1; 14.8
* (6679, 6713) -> 0.4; 14.9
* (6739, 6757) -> -0.9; 16.1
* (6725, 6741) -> -0.2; 15.5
